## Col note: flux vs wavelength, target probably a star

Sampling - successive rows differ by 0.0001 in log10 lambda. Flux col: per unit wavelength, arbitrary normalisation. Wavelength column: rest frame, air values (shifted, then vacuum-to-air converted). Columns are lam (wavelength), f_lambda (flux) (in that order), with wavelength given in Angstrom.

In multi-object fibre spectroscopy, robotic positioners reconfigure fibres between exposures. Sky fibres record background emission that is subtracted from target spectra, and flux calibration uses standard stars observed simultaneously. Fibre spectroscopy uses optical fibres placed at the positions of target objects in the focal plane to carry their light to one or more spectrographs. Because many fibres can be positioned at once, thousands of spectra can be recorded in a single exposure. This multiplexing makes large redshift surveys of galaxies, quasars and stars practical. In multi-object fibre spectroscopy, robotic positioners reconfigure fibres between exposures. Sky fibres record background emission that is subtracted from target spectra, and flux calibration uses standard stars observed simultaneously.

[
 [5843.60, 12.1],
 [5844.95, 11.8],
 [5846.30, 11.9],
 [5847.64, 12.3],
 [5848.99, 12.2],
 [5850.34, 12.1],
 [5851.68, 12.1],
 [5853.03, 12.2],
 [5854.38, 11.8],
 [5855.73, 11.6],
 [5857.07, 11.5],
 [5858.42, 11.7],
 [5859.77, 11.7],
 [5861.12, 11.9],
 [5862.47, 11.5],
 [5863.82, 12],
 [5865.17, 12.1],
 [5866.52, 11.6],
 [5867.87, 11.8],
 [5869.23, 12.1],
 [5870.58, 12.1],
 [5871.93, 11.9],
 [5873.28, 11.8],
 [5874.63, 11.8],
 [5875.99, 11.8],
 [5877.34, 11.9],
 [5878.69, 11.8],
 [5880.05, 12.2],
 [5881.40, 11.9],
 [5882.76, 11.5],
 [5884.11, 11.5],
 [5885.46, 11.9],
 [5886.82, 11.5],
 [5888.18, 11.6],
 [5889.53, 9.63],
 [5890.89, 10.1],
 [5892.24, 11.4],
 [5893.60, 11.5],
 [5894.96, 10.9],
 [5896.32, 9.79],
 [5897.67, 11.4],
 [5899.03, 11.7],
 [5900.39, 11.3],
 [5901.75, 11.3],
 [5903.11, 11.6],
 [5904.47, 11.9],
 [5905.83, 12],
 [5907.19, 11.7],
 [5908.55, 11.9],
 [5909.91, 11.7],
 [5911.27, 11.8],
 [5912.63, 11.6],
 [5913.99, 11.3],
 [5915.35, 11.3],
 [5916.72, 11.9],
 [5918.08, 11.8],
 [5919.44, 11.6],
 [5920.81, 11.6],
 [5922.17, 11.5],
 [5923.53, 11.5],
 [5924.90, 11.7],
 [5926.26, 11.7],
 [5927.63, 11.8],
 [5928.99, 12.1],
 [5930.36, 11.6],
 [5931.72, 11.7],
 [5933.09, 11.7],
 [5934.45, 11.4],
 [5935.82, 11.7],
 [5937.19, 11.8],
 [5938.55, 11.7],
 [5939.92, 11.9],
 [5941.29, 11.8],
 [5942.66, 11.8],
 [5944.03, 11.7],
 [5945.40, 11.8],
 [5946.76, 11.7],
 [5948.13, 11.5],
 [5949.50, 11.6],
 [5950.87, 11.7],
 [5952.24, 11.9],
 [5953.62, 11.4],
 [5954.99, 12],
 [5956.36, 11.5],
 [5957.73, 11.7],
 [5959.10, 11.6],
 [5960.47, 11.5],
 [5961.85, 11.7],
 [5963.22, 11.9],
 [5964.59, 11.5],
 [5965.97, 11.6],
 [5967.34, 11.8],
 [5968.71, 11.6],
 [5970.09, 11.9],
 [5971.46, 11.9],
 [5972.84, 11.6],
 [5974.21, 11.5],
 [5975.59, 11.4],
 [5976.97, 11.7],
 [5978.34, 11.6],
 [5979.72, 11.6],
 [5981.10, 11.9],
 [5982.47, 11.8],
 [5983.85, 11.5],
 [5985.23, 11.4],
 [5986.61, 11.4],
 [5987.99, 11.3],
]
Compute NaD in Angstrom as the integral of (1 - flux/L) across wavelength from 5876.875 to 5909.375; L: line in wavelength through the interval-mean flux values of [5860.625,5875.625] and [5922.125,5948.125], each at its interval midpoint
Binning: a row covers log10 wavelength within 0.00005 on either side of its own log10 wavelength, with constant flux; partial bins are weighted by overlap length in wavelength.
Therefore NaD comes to 1.10 Angstrom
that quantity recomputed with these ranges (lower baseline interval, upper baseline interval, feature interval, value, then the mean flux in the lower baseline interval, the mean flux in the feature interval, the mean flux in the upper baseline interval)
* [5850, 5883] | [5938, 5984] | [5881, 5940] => 1.37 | 11.9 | 11.5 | 11.7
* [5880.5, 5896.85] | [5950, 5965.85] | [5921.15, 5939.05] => -0.37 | 11.1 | 11.7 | 11.7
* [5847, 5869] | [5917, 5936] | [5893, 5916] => 0.57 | 11.9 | 11.5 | 11.7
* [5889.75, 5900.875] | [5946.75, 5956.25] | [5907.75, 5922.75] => -0.58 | 10.9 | 11.6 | 11.7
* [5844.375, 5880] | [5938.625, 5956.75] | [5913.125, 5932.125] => 0.19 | 11.9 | 11.6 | 11.7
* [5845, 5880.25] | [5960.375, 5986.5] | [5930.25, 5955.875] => 0.02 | 11.9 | 11.7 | 11.6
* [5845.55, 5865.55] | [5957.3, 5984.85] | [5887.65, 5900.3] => 0.99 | 11.9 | 10.9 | 11.7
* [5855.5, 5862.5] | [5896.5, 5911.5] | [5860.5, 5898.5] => 0.36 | 11.7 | 11.5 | 11.6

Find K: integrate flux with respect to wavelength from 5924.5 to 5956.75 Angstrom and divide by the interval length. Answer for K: 11.7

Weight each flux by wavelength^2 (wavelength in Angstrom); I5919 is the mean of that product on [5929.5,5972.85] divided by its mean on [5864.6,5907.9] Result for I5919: 1.04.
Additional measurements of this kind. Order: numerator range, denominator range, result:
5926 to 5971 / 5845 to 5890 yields 1.02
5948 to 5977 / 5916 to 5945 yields 1.01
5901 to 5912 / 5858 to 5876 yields 1.00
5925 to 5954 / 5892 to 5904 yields 1.06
